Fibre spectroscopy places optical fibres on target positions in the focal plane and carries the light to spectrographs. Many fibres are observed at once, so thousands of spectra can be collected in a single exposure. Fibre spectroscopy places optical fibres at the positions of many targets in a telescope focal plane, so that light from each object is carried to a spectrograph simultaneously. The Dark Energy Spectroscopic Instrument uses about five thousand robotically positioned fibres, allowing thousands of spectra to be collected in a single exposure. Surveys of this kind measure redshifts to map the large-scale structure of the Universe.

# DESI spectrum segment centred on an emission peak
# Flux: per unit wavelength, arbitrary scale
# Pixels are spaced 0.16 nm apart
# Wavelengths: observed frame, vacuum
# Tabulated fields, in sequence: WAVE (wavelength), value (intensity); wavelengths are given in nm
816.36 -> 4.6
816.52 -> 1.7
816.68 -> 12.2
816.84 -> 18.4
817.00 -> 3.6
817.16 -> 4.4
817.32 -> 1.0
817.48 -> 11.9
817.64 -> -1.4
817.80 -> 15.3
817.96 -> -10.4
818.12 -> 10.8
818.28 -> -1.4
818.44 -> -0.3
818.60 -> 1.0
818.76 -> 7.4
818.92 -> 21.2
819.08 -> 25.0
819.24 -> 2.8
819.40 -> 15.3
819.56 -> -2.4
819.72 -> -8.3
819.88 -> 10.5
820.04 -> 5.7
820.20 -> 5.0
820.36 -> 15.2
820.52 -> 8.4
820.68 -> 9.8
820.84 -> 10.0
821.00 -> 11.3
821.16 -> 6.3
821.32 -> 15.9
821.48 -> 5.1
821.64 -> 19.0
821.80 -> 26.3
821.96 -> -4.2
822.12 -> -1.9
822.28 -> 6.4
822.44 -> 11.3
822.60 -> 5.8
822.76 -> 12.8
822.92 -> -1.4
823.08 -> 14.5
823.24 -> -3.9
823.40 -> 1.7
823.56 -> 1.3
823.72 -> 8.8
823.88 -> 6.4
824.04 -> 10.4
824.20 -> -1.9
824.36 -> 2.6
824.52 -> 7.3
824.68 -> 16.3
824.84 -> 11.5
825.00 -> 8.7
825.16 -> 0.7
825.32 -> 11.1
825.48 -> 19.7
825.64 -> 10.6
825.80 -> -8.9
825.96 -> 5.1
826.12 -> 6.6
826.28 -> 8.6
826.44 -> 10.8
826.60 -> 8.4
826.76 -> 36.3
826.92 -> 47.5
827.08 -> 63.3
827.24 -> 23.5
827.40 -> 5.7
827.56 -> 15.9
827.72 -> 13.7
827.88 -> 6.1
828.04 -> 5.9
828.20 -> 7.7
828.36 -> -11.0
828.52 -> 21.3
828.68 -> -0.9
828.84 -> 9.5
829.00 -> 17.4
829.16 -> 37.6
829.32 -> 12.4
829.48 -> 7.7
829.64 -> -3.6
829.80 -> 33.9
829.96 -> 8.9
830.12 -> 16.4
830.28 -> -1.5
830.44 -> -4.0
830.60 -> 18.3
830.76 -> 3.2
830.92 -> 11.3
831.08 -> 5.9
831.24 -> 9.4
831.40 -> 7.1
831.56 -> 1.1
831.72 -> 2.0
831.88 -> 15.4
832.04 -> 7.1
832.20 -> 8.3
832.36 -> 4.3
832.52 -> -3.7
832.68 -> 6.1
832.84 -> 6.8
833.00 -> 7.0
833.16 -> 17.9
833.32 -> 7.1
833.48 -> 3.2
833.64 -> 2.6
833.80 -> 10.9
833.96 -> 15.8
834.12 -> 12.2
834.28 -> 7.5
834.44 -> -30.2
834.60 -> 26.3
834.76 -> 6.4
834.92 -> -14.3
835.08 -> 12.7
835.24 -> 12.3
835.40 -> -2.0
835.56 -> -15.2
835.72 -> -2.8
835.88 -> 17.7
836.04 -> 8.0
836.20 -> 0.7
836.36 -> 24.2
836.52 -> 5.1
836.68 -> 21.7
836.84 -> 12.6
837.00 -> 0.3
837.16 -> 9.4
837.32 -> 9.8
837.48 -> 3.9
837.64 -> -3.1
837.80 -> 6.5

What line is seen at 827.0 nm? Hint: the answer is H-gamma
